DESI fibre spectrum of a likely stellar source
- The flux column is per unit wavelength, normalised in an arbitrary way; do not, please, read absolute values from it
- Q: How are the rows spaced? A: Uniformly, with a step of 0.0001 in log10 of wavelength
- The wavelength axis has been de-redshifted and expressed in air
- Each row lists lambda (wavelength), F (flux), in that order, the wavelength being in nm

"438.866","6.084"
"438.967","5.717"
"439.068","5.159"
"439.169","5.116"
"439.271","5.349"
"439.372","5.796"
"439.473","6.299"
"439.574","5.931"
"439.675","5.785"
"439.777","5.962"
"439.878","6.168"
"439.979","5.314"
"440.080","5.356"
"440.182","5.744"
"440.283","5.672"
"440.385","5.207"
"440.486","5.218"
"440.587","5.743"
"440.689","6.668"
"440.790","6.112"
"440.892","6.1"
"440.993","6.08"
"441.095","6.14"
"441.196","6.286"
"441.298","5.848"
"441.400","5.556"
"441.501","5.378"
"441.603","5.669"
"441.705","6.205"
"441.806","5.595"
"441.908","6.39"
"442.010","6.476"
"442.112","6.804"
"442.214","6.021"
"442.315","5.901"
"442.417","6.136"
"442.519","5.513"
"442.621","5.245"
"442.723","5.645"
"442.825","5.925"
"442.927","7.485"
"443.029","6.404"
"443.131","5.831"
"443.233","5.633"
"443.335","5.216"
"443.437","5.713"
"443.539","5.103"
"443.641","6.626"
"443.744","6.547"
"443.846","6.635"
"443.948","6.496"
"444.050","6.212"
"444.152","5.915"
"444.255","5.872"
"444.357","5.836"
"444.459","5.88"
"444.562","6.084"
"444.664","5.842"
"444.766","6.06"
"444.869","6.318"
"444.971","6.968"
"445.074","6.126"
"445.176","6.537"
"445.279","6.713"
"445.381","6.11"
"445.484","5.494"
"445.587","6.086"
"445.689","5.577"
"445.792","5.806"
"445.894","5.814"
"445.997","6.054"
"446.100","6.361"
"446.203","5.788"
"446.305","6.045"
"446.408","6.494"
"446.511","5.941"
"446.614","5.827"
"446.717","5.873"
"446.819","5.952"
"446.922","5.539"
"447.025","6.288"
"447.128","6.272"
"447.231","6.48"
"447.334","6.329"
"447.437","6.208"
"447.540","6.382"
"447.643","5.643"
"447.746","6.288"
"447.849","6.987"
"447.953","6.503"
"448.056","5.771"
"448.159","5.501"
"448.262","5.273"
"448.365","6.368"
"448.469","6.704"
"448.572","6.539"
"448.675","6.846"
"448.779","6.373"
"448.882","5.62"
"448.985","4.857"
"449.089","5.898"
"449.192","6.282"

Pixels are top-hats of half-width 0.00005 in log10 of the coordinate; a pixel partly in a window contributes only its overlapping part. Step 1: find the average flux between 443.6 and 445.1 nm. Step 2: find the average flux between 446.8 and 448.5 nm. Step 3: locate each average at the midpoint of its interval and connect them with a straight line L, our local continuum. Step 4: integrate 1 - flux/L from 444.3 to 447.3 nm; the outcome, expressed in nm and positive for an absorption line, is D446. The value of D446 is 0.054 nm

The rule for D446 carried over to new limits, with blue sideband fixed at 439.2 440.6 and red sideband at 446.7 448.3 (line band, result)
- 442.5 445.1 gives -0.071 nm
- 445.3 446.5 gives 0.004 nm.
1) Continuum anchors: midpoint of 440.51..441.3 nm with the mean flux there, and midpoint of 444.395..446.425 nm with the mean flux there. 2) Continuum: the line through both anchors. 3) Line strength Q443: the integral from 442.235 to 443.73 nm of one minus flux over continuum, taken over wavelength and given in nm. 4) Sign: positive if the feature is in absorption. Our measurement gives 0.05 nm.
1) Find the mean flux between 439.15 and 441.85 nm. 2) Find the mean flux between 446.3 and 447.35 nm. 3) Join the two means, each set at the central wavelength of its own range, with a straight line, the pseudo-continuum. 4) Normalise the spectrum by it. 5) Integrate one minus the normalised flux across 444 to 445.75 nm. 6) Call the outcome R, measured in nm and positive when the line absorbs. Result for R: -0.03 nm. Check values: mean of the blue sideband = 5.8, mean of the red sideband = 6.09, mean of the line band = 6.09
